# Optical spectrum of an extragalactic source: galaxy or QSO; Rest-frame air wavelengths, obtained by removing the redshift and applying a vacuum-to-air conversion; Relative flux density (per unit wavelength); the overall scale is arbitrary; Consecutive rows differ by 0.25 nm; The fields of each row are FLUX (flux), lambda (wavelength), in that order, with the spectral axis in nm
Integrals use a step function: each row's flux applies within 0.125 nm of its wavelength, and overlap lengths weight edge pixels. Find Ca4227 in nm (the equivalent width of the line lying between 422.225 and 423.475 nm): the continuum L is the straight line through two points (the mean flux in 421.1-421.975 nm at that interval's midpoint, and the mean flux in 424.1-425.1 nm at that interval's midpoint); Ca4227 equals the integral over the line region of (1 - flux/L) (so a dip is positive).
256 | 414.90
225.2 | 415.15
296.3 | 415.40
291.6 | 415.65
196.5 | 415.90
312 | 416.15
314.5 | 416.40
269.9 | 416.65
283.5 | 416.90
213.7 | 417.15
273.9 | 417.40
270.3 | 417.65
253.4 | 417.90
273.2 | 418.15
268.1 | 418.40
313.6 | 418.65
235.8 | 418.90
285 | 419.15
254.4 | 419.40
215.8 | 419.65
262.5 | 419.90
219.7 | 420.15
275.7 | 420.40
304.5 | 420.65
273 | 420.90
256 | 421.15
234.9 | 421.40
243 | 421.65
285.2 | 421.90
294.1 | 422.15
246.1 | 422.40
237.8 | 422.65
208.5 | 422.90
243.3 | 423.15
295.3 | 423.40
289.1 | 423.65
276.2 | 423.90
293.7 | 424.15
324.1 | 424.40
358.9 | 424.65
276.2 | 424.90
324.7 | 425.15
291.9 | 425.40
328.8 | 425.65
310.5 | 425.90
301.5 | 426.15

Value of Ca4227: 0.15 nm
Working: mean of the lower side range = 253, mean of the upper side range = 316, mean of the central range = 246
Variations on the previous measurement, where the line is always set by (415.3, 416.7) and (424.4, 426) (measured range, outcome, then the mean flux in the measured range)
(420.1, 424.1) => 0.541 nm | 263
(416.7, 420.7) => 0.395 nm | 262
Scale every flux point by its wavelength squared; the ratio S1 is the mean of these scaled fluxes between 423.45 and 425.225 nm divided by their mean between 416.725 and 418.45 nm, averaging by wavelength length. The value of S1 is 1.2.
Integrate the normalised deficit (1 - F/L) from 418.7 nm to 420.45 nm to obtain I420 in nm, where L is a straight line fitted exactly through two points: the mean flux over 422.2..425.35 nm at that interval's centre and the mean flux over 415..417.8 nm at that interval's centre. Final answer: 0.142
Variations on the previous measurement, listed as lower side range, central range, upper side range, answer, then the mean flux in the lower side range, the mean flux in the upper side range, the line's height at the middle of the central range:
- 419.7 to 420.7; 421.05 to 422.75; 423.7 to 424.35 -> 0.10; 259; 290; 273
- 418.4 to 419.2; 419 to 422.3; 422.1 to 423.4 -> 0.01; 276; 248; 263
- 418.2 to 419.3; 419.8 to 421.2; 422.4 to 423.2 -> -0.05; 275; 231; 256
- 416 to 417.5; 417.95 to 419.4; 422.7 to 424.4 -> 0.01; 277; 271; 275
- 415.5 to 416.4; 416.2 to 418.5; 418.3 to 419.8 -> -0.01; 274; 262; 269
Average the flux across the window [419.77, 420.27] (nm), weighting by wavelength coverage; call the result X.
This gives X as 241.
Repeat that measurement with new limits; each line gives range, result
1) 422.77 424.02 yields 262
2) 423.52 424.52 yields 296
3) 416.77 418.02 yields 259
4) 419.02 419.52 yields 270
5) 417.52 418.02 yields 262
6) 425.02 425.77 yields 315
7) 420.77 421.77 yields 252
